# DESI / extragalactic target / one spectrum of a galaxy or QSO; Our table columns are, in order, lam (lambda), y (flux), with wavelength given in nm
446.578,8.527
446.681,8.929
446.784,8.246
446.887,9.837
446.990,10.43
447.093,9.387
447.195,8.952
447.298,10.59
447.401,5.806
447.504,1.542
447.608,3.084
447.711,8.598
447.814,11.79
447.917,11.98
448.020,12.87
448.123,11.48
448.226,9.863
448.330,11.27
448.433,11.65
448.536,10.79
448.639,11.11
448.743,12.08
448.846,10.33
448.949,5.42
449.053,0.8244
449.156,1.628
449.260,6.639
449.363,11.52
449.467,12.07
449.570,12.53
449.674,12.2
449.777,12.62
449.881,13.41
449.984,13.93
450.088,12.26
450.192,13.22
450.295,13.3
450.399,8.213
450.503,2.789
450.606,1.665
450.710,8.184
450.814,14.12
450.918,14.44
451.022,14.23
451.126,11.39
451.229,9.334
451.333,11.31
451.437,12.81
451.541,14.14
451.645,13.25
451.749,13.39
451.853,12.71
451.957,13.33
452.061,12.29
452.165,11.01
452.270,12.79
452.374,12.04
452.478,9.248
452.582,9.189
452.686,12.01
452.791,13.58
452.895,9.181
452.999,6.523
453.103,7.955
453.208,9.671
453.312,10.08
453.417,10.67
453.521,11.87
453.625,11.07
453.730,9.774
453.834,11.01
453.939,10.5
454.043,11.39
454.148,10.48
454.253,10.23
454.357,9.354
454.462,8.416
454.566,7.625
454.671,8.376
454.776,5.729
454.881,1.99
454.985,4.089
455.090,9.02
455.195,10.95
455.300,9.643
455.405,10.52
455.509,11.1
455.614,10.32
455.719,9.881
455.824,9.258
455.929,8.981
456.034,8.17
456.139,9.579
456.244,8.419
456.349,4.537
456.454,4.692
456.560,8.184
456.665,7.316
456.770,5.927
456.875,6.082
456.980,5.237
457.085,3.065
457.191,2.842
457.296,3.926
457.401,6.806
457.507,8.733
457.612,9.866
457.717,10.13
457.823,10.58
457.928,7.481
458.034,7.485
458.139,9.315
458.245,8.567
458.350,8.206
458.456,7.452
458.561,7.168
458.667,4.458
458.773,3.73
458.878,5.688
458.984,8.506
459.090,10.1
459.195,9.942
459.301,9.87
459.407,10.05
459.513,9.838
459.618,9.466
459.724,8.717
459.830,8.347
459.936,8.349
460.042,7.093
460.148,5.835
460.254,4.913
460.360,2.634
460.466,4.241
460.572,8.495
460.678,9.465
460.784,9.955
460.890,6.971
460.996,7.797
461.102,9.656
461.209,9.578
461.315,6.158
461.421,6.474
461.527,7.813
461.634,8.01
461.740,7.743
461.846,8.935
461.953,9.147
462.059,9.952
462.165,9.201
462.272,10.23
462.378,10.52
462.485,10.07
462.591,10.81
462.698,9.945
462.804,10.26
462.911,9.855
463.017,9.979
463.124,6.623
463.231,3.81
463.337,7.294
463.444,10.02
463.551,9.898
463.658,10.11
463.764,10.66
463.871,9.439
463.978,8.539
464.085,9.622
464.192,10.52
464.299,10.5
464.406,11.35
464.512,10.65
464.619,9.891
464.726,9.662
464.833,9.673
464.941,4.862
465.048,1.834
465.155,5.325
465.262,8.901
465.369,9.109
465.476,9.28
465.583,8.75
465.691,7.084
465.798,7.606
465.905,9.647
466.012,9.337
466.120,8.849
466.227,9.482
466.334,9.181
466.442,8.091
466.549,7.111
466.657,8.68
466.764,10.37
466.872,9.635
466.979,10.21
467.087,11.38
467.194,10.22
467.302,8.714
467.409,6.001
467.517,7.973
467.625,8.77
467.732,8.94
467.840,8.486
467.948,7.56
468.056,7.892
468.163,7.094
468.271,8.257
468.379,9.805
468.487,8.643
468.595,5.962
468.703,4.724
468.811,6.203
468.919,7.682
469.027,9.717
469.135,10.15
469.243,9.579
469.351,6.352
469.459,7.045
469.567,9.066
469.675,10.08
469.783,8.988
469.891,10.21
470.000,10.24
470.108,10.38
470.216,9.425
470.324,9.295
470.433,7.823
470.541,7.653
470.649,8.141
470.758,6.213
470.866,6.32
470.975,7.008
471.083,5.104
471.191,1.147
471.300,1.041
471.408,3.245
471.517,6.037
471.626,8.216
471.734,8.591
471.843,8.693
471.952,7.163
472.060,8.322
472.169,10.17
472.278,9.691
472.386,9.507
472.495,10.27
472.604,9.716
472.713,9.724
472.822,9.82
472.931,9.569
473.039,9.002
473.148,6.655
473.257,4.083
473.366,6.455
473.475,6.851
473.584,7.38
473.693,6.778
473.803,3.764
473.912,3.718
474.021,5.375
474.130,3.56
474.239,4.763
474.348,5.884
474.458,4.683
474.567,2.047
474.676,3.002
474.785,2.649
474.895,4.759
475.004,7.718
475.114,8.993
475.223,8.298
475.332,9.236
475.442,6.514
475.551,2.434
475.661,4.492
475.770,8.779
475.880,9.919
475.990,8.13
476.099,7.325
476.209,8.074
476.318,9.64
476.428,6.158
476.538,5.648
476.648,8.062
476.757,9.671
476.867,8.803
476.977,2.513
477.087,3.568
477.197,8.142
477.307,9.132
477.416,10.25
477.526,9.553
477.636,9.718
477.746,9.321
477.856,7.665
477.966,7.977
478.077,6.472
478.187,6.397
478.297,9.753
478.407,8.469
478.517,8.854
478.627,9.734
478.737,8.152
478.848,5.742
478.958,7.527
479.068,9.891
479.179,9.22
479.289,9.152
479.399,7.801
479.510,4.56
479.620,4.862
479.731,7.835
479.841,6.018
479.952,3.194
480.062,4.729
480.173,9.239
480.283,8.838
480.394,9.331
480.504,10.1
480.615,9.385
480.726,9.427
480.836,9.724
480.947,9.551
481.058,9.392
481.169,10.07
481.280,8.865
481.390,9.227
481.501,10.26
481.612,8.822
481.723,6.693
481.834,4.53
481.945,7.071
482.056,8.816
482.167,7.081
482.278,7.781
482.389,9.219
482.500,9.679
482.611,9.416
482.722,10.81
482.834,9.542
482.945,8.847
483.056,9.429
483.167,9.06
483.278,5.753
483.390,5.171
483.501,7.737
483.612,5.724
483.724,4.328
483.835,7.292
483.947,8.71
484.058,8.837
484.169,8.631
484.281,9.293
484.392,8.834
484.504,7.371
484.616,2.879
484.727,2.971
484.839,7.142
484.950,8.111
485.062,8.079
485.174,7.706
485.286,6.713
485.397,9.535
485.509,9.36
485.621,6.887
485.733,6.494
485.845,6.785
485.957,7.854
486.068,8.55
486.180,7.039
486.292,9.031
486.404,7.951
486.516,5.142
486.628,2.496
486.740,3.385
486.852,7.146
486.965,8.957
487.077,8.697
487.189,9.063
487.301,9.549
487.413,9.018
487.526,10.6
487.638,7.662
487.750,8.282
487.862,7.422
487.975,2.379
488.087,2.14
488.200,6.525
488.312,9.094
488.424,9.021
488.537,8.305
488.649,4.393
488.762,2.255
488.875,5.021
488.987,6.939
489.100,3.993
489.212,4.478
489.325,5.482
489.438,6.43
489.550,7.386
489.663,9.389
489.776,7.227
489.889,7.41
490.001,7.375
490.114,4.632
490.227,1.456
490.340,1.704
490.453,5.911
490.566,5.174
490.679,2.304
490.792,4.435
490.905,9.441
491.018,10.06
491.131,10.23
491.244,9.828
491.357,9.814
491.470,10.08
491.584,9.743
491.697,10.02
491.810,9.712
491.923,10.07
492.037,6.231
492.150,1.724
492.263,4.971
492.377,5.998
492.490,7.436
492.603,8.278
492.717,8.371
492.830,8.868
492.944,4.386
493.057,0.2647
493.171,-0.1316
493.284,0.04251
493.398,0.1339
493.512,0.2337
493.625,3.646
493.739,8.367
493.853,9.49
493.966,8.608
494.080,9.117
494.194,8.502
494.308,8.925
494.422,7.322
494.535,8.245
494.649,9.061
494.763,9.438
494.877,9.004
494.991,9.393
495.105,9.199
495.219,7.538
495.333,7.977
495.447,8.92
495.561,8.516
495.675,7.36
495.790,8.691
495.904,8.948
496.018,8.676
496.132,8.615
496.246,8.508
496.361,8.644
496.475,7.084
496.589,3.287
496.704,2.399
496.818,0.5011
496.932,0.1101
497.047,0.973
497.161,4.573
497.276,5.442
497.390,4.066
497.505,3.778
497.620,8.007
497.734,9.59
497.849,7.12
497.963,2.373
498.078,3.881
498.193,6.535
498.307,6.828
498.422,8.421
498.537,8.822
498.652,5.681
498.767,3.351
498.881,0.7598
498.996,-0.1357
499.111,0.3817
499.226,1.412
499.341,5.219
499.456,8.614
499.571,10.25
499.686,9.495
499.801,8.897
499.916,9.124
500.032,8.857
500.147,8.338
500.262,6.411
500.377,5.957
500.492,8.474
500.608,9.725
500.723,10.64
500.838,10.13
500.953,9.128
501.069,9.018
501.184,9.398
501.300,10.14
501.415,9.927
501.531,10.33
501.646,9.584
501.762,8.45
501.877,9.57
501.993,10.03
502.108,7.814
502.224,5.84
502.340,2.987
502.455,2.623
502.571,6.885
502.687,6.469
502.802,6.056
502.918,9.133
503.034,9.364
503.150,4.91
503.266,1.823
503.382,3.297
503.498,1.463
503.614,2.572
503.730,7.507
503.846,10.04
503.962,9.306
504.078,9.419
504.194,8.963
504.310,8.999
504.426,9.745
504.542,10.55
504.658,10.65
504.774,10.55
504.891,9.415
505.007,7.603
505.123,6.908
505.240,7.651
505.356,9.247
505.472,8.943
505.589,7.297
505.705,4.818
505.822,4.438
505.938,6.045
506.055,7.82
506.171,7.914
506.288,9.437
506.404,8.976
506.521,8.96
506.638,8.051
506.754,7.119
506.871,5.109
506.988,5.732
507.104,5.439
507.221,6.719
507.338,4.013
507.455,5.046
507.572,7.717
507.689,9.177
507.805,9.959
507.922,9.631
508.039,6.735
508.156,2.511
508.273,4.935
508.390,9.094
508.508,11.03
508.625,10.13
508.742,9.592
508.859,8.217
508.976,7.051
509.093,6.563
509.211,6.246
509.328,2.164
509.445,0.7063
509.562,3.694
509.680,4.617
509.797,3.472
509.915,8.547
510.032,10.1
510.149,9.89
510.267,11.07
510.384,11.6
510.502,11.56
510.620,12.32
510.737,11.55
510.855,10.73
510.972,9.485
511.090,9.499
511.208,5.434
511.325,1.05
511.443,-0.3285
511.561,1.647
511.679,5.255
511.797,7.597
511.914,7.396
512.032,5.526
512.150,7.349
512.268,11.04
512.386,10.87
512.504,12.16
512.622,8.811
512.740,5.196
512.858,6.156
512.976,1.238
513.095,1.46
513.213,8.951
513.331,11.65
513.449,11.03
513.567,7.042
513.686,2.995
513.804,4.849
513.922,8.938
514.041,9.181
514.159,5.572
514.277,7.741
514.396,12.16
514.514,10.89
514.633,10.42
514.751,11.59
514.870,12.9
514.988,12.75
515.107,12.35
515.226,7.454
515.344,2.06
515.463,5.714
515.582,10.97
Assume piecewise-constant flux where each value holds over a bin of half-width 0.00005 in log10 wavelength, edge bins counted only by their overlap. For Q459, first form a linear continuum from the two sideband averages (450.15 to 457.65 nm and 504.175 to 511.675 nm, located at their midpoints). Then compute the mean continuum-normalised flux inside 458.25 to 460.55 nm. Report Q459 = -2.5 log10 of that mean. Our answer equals 0.230 mag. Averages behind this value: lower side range 9.33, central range 7.4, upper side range 7.47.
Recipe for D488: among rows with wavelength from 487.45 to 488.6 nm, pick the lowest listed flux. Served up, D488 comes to 2.14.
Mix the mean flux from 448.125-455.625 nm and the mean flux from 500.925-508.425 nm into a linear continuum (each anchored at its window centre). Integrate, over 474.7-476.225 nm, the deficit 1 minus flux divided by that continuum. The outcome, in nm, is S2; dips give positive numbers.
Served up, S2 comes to 0.36 nm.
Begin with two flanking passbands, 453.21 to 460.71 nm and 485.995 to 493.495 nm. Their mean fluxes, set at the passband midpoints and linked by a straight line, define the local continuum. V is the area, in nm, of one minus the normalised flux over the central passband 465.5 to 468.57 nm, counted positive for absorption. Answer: -0.46 nm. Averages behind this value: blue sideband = 8.06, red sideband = 6.43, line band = 8.68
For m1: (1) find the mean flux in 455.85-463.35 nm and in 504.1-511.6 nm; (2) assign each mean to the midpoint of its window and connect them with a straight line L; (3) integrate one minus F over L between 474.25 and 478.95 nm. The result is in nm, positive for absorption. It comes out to 0.33 nm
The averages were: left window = 7.83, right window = 7.52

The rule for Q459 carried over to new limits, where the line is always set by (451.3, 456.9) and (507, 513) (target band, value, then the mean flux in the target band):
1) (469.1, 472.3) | 0.17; 7.68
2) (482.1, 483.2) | -0.08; 9.09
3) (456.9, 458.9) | 0.35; 6.89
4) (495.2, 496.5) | -0.07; 8.34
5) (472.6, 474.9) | 0.44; 5.86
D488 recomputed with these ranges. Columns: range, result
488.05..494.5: -0.1316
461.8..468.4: 1.834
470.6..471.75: 1.041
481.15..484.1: 4.328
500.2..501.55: 5.957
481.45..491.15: 1.456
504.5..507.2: 4.438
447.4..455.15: 0.8244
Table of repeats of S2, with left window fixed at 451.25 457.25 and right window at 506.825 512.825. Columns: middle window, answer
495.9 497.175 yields 0.45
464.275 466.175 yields 0.11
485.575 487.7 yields 0.17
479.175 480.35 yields 0.23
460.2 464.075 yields 0.23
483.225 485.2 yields 0.31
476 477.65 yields 0.15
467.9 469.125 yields 0.16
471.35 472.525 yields 0.08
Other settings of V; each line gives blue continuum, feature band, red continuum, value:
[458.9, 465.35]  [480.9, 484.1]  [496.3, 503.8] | -0.37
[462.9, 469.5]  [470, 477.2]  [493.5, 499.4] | 1.00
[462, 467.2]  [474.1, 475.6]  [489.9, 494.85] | 0.51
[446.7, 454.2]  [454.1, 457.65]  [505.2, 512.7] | 0.85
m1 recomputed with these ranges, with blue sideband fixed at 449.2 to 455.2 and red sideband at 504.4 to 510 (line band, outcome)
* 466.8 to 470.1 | 0.32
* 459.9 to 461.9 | 0.52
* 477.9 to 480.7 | 0.35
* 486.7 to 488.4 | 0.20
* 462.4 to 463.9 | 0.09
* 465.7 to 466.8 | 0.10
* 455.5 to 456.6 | 0.20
